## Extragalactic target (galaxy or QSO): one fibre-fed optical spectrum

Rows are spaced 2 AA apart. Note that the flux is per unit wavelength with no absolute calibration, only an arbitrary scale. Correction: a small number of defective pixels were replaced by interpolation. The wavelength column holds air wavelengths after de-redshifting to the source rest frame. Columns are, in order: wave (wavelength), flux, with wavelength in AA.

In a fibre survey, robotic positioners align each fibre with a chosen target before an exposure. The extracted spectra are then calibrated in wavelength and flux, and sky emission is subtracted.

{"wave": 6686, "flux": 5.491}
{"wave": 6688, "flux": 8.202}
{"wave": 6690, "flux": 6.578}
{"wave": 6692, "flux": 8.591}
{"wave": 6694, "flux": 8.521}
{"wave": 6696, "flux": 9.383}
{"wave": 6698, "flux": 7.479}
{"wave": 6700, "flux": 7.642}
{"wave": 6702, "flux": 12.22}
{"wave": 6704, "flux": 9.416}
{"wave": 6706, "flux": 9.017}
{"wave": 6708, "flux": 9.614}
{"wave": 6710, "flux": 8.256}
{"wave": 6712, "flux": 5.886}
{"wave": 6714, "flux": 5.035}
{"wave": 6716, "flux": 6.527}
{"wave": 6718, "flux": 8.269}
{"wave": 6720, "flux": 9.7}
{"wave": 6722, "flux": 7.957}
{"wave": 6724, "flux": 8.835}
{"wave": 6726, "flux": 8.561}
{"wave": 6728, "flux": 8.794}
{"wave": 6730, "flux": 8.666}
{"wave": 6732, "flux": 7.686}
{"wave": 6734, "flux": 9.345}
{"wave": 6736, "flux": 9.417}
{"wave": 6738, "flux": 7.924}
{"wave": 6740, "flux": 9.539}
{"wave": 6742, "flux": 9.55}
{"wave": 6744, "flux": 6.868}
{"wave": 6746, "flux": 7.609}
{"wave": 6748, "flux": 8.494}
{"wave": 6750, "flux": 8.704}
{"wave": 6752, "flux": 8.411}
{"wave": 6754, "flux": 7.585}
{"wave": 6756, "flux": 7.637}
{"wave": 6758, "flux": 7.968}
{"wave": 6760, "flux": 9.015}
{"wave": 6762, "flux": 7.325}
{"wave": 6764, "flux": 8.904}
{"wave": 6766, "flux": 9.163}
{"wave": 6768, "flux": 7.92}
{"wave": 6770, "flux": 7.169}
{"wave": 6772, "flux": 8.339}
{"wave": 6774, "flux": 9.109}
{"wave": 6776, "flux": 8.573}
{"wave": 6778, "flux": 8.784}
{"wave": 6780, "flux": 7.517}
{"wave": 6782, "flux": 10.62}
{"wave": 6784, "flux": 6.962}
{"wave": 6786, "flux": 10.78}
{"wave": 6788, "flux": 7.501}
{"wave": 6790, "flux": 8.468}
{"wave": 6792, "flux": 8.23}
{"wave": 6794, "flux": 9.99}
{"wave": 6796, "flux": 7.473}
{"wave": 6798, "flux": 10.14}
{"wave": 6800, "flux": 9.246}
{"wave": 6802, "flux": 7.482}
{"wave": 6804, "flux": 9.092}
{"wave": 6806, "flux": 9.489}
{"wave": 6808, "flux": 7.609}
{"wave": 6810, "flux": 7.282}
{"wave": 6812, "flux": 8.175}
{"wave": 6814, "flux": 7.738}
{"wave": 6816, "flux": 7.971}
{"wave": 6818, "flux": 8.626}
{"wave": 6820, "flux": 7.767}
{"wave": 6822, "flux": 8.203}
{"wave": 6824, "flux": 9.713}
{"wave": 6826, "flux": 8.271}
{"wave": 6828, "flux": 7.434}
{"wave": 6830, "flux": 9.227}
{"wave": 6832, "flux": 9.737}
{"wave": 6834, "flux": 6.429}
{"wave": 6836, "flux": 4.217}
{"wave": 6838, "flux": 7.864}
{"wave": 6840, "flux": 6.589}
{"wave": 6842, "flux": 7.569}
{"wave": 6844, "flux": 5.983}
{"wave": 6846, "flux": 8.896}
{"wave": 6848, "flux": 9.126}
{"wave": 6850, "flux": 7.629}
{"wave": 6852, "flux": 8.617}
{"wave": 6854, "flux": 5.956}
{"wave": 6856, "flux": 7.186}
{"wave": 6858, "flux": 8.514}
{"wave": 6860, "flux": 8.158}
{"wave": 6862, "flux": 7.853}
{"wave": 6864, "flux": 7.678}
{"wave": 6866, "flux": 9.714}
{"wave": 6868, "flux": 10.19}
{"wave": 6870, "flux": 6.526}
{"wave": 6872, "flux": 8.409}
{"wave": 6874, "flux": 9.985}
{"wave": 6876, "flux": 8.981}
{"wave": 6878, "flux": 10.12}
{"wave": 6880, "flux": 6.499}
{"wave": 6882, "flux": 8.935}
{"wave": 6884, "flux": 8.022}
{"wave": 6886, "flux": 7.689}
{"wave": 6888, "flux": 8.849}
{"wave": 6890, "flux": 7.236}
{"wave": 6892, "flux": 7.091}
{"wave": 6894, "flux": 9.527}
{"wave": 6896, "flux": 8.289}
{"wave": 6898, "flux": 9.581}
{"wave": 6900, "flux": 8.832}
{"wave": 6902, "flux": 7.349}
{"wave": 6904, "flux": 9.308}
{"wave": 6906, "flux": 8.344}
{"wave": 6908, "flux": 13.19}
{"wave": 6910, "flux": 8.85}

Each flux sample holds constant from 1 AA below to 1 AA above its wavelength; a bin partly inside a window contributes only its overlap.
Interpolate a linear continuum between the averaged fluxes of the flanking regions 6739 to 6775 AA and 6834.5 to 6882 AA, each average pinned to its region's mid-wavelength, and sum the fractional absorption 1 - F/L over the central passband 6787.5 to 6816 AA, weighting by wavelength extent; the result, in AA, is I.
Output -1.0 AA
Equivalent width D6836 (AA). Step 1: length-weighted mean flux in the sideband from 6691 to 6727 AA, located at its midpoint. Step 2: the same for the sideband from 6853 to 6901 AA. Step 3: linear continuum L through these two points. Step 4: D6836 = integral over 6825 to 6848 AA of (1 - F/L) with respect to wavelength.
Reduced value 2.2 AA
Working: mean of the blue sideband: 8.38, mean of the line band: 7.55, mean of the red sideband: 8.33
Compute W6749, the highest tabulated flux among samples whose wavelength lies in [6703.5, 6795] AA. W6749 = 10.78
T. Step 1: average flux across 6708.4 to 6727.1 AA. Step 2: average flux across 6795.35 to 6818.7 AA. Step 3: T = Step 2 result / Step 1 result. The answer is 1.08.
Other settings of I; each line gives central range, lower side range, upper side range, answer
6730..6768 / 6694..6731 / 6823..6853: -0.7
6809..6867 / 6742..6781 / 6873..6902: 3.6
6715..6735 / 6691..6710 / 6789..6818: 1.1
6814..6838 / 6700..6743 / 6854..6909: 1.7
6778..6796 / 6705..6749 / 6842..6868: -1.2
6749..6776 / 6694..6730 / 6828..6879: 0.0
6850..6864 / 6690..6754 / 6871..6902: 1.3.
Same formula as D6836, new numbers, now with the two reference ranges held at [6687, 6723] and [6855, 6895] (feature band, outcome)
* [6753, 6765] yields 0.30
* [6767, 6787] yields -0.69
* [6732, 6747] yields -0.51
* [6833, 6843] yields 2.16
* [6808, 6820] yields 0.58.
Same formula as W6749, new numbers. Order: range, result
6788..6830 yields 10.14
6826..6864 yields 9.737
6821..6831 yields 9.713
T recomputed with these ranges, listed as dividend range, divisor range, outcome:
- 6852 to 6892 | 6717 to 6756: 0.97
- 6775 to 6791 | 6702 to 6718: 1.08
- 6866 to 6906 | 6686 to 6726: 1.04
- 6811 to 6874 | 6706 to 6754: 0.97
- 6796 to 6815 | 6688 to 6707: 0.96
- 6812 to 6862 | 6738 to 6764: 0.95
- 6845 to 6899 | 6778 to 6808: 0.95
